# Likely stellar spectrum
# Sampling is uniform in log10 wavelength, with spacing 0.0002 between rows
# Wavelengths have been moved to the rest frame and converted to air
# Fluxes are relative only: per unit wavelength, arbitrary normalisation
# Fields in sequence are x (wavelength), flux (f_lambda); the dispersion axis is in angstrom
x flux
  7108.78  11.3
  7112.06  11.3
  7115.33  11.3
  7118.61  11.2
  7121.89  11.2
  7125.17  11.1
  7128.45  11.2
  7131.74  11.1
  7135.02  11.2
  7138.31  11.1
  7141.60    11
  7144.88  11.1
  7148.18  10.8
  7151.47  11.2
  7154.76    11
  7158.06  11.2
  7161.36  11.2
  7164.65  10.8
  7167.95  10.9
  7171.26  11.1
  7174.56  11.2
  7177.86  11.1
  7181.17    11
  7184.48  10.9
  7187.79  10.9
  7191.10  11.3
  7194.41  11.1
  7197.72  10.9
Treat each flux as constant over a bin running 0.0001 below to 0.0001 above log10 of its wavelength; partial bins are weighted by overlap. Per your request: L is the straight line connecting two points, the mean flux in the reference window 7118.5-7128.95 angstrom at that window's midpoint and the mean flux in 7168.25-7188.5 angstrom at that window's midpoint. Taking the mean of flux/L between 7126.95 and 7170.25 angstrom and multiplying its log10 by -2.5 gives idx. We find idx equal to 0.00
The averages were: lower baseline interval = 11.2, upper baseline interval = 11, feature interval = 11.1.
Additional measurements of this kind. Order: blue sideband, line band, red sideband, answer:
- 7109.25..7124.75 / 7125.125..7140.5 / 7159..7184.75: 0.00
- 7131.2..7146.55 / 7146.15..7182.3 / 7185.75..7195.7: 0.01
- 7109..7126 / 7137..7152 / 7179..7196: 0.01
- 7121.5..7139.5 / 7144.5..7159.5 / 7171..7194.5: 0.01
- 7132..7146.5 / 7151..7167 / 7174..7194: 0.00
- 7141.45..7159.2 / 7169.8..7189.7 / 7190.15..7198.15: 0.01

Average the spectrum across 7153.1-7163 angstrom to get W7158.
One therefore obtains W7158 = 11.1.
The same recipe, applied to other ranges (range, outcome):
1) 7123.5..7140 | 11.1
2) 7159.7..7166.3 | 11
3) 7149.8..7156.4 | 11.1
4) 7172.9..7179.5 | 11.2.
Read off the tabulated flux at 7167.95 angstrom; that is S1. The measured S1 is 10.9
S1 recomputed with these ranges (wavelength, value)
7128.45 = 11.2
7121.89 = 11.2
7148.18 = 10.8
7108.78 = 11.3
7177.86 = 11.1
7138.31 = 11.1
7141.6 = 11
